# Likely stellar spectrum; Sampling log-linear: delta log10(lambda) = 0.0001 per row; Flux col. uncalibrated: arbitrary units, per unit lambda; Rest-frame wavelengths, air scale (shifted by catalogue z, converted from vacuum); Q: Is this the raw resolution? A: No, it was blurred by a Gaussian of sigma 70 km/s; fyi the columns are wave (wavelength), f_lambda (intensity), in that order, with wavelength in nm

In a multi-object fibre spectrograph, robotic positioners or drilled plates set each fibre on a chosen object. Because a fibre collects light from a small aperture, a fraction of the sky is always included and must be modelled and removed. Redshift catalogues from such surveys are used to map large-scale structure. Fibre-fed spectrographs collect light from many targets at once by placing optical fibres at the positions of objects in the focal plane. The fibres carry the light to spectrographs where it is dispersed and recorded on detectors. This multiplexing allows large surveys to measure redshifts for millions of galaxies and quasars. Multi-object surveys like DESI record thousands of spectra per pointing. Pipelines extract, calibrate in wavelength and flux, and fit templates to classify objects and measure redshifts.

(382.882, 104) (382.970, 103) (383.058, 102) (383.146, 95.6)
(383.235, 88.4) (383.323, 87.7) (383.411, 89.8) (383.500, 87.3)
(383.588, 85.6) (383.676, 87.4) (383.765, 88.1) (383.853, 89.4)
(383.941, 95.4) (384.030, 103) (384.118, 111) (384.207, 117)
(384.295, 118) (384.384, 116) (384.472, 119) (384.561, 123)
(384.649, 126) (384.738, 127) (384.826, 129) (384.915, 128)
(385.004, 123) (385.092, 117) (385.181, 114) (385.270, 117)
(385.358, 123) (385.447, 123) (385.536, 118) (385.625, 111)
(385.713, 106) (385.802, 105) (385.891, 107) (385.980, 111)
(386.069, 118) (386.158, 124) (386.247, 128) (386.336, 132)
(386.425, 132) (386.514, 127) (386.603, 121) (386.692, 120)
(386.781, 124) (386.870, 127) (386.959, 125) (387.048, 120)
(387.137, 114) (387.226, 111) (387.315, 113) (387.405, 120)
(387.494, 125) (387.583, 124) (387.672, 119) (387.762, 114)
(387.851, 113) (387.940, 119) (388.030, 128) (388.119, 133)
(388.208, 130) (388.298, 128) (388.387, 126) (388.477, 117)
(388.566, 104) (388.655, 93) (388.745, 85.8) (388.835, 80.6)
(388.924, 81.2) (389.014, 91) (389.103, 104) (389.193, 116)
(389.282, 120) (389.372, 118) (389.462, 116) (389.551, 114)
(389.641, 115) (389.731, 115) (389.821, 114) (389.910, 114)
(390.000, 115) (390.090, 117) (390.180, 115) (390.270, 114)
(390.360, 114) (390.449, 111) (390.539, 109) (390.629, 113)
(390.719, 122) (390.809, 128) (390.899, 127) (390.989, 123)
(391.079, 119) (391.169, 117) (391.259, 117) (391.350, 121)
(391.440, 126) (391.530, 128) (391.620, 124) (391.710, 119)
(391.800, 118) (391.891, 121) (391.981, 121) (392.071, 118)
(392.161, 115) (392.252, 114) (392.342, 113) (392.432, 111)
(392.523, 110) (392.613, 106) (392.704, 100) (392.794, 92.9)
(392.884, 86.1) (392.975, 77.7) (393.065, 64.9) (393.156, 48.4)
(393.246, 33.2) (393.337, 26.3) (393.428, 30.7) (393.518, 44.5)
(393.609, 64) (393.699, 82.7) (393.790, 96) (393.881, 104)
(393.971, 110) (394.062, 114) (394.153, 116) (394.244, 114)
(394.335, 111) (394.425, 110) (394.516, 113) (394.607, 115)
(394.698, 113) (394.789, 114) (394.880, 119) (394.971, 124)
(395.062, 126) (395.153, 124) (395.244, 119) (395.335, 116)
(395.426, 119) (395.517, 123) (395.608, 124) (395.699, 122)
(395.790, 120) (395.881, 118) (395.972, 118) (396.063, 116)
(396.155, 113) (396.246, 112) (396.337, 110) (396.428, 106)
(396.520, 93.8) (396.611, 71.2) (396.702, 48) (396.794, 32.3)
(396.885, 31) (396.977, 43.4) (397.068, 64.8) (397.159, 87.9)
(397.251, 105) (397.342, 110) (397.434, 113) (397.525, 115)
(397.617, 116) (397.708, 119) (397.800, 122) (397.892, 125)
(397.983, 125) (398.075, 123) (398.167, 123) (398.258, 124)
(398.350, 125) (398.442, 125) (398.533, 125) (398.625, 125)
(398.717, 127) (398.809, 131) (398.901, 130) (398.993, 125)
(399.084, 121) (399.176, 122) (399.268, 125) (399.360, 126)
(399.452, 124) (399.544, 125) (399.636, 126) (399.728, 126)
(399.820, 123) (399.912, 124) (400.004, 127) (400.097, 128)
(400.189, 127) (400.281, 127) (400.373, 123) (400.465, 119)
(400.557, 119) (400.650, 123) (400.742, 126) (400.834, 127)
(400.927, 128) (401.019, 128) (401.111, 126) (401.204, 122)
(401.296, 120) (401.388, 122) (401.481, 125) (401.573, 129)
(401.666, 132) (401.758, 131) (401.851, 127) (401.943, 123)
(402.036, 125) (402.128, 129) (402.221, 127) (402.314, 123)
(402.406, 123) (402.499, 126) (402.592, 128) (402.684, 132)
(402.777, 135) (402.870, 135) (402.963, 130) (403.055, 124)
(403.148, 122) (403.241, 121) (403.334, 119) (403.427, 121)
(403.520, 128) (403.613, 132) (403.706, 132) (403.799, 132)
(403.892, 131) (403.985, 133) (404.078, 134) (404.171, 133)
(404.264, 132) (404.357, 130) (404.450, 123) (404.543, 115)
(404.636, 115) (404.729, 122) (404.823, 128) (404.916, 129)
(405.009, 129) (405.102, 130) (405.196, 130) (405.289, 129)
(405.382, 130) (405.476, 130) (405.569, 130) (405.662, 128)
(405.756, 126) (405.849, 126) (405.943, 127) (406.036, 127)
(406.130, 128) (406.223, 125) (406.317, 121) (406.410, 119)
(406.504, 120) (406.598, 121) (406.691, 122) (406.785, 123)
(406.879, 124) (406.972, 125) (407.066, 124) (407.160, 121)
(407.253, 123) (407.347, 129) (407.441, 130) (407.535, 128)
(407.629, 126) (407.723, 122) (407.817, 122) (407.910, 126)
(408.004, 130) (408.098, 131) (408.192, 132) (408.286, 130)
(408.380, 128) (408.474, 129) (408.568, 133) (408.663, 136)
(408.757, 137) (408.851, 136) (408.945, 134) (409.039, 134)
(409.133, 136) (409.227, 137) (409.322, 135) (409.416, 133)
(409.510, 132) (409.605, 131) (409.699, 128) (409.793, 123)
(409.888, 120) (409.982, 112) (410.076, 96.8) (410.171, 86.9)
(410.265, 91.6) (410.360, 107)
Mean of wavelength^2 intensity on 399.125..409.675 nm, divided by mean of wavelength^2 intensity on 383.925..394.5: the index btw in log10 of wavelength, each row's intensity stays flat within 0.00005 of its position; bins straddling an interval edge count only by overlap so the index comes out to 1.2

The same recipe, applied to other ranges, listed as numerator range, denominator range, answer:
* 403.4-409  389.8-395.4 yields 1.29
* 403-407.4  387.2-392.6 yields 1.18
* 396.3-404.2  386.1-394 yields 1.15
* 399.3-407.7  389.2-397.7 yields 1.27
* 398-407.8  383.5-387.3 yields 1.19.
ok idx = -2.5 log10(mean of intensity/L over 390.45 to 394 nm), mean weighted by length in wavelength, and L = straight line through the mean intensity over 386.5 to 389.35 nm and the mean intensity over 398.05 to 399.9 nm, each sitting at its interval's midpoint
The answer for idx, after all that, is 0.18 mag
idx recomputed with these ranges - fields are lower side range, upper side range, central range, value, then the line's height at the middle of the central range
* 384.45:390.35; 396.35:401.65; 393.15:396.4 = 0.12 mag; 115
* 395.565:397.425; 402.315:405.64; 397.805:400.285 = -0.20 mag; 105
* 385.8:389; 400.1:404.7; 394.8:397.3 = 0.21 mag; 122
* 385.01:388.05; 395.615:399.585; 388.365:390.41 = 0.08 mag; 117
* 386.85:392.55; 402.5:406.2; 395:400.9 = 0.08 mag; 123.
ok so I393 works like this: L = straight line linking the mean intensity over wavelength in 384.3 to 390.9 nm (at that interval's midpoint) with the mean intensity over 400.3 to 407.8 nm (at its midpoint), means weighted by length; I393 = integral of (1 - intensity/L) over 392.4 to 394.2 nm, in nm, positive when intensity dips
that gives 0.59 nm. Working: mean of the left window 117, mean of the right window 126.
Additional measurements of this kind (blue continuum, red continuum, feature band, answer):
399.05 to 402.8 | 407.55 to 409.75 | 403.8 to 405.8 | 0.00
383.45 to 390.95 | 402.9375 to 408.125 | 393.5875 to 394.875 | 0.13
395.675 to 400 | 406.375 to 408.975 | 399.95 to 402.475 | -0.20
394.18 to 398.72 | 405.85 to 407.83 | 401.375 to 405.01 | -0.26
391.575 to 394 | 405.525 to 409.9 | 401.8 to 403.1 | -0.15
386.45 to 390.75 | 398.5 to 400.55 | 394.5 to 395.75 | 0.02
